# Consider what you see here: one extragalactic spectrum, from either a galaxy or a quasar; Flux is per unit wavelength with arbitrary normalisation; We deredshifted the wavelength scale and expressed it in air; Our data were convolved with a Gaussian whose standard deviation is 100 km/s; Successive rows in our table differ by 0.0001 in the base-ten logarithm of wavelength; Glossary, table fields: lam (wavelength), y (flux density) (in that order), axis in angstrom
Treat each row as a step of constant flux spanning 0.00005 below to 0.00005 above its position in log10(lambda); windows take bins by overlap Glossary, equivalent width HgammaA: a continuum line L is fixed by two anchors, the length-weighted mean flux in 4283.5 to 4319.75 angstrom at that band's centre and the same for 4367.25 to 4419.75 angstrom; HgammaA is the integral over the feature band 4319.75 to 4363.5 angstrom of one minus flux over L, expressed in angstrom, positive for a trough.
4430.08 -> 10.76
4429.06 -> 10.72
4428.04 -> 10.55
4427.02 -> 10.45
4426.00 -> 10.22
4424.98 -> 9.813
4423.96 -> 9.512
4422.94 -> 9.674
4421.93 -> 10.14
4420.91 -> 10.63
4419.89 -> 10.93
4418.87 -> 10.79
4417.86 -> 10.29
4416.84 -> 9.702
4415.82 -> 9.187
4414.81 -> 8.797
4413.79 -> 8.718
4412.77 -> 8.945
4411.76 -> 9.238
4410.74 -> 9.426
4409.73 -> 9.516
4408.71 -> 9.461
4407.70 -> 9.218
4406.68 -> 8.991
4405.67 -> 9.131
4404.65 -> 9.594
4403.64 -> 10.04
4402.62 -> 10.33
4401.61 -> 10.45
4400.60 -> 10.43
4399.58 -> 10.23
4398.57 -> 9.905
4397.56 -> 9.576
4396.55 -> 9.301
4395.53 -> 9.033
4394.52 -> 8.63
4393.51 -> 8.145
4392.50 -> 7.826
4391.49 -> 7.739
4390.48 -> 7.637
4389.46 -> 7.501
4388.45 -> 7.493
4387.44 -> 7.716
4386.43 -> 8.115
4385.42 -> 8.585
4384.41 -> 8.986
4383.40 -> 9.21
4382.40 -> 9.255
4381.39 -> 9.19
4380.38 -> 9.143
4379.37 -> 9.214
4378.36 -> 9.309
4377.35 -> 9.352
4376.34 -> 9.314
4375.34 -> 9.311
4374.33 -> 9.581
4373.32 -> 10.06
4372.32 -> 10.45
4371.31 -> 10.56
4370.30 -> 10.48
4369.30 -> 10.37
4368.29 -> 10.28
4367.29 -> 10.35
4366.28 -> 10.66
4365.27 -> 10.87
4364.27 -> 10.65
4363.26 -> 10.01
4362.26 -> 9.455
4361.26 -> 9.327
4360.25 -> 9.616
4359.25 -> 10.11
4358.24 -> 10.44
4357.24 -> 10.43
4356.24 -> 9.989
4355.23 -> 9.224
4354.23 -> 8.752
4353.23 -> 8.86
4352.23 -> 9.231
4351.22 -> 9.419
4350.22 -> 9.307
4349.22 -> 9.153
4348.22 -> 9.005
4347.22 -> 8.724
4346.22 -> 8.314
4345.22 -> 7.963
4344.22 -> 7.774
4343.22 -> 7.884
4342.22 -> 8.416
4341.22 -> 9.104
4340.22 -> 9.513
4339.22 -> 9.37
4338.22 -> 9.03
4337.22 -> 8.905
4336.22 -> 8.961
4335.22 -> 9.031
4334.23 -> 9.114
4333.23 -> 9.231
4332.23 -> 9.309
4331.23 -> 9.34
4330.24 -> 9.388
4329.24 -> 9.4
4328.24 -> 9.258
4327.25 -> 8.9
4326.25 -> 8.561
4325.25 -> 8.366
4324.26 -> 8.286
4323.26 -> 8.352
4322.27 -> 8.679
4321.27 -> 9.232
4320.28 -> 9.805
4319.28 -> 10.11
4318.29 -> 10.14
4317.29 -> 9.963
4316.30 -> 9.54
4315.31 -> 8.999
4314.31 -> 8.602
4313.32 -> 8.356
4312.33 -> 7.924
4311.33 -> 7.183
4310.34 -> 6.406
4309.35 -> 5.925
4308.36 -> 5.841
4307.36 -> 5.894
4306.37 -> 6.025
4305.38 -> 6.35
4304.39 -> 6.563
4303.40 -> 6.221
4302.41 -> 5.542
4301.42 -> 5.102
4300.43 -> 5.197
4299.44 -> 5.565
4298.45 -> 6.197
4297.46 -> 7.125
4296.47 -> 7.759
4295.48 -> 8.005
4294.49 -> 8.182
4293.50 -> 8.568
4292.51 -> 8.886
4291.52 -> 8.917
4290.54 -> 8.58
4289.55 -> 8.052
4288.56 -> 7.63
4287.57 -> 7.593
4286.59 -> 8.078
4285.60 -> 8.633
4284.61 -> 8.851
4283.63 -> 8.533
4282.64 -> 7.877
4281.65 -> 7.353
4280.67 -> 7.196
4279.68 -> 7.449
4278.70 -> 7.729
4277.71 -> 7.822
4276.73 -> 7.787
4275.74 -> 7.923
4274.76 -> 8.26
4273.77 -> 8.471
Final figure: -4.00 angstrom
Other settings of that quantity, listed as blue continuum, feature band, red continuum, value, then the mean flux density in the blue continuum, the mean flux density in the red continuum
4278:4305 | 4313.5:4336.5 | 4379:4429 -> -3.26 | 7.45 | 9.33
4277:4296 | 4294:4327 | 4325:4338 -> 4.01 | 8.1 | 9.07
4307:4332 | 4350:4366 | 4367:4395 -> -1.62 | 8.52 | 9.06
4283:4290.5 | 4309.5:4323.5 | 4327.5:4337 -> 0.20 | 8.21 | 9.21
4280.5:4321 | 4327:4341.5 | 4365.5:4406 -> -1.55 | 7.65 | 9.32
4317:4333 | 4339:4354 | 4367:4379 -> 1.15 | 9.18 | 9.94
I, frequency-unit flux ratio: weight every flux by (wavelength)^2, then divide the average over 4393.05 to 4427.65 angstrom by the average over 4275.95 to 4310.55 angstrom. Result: 1.4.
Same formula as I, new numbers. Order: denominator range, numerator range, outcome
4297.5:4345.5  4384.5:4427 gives 1.19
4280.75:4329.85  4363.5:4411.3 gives 1.24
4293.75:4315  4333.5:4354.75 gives 1.35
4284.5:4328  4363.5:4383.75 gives 1.31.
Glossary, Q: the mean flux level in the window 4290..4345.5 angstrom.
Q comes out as 8.13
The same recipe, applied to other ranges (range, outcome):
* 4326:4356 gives 8.96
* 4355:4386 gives 9.8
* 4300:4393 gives 8.78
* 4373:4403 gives 9.01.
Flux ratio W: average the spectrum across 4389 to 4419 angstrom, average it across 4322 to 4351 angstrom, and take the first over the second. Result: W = 1.04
